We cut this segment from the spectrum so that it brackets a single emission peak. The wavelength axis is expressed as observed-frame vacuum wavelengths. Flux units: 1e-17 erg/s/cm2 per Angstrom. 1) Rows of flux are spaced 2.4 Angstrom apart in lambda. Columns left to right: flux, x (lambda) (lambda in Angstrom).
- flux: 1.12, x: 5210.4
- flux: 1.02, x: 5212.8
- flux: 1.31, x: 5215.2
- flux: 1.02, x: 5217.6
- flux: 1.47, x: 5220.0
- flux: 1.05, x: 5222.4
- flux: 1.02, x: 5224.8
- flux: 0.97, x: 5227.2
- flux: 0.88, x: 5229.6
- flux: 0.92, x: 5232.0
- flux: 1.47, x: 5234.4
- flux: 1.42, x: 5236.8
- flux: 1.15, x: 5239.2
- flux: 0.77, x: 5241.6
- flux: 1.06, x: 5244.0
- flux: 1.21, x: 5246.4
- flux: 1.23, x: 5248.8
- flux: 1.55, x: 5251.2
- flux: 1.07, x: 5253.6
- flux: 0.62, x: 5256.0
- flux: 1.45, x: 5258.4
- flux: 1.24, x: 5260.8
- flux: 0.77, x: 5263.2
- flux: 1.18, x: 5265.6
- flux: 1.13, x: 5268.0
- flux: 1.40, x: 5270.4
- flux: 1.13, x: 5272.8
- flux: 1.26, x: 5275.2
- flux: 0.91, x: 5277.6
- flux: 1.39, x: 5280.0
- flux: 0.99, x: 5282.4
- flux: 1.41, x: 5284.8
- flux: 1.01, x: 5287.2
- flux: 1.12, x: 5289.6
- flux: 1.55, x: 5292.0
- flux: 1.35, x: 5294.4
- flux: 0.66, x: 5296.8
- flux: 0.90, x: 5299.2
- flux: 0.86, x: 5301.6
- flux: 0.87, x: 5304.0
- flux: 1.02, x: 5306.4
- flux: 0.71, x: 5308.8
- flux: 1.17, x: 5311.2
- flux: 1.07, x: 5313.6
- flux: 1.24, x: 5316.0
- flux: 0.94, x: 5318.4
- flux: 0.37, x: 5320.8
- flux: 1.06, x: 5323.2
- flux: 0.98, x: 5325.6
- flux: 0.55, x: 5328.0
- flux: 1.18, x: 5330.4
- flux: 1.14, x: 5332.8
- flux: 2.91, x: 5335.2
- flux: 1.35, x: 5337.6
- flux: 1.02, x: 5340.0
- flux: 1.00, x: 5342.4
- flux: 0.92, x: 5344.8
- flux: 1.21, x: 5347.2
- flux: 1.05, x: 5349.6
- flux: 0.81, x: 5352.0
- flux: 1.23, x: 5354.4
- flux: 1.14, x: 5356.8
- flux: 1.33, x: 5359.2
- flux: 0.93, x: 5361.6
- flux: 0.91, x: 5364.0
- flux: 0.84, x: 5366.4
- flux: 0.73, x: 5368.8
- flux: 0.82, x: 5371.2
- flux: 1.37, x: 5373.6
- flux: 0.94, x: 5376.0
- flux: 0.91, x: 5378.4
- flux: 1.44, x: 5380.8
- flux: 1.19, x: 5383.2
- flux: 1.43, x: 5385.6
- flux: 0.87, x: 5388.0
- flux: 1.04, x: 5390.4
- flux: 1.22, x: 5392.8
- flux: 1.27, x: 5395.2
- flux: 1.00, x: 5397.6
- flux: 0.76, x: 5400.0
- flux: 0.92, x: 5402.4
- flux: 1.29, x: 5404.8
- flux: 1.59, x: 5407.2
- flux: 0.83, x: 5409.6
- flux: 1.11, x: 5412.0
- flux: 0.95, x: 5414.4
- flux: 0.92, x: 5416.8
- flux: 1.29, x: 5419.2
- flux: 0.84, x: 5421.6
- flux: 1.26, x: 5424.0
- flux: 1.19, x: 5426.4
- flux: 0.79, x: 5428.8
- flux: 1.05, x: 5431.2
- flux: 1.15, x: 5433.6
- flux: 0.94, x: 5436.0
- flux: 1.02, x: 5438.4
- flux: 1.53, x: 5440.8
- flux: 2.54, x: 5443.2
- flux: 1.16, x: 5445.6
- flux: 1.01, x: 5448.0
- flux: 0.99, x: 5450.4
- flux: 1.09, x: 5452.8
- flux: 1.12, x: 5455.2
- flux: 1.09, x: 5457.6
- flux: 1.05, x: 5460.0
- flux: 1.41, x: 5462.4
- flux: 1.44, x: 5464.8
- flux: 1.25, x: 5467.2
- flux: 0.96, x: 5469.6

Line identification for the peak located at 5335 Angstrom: H-beta 4861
